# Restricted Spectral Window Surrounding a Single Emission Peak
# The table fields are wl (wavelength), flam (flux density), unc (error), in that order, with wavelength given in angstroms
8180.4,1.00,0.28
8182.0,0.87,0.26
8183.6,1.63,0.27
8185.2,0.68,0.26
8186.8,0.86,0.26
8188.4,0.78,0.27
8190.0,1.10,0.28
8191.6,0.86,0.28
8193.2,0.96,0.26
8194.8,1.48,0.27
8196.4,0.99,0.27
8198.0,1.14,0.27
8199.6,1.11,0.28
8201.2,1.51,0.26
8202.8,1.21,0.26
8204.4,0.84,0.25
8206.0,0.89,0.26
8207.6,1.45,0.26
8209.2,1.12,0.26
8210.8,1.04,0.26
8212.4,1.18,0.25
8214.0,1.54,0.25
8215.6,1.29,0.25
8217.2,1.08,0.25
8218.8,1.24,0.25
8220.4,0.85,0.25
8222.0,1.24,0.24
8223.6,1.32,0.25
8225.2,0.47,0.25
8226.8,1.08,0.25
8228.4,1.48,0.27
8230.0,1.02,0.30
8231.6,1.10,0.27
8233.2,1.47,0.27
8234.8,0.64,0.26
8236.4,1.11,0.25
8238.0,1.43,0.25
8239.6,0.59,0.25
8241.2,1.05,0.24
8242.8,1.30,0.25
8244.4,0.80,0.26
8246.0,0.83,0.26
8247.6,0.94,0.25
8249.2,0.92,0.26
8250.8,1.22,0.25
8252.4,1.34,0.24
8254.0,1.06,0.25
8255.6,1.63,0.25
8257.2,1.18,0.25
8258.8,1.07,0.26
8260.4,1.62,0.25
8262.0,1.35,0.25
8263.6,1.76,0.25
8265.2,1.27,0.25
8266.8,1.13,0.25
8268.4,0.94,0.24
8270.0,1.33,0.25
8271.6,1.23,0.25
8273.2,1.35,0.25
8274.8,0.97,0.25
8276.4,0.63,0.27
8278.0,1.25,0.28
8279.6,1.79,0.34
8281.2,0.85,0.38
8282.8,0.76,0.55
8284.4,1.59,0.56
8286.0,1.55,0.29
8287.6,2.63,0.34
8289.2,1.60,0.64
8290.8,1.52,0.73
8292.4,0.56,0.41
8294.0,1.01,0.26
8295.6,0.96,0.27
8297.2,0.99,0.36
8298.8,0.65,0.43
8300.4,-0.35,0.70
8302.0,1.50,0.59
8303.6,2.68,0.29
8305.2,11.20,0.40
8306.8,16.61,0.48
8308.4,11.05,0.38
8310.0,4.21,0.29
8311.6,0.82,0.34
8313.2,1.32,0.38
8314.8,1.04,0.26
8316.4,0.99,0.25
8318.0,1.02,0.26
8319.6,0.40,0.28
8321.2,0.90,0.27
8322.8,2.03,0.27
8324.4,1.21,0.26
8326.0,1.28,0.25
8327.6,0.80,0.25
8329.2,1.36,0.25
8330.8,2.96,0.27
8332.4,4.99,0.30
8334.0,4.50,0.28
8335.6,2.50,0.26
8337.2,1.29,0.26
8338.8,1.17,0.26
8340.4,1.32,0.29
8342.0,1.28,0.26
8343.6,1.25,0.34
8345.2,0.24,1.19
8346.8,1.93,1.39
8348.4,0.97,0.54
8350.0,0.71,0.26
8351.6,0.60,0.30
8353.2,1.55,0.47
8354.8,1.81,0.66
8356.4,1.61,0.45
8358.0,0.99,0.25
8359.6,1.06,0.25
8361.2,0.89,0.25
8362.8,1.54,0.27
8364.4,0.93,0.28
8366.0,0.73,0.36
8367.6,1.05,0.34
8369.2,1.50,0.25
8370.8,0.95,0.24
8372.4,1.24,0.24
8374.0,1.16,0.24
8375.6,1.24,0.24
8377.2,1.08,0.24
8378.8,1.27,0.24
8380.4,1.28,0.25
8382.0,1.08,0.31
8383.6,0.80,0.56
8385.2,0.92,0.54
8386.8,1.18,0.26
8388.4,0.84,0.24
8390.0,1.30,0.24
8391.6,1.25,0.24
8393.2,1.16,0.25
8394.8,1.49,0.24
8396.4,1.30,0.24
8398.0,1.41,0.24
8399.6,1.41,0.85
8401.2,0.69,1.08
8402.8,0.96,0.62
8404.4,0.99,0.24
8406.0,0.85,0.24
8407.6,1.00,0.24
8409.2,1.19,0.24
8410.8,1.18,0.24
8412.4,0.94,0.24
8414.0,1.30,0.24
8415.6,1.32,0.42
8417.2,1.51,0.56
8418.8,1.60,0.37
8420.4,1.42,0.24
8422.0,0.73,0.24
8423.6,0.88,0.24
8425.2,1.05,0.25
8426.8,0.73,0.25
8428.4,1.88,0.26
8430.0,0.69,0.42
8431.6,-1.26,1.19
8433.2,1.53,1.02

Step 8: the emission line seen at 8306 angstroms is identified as H-alpha 6563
